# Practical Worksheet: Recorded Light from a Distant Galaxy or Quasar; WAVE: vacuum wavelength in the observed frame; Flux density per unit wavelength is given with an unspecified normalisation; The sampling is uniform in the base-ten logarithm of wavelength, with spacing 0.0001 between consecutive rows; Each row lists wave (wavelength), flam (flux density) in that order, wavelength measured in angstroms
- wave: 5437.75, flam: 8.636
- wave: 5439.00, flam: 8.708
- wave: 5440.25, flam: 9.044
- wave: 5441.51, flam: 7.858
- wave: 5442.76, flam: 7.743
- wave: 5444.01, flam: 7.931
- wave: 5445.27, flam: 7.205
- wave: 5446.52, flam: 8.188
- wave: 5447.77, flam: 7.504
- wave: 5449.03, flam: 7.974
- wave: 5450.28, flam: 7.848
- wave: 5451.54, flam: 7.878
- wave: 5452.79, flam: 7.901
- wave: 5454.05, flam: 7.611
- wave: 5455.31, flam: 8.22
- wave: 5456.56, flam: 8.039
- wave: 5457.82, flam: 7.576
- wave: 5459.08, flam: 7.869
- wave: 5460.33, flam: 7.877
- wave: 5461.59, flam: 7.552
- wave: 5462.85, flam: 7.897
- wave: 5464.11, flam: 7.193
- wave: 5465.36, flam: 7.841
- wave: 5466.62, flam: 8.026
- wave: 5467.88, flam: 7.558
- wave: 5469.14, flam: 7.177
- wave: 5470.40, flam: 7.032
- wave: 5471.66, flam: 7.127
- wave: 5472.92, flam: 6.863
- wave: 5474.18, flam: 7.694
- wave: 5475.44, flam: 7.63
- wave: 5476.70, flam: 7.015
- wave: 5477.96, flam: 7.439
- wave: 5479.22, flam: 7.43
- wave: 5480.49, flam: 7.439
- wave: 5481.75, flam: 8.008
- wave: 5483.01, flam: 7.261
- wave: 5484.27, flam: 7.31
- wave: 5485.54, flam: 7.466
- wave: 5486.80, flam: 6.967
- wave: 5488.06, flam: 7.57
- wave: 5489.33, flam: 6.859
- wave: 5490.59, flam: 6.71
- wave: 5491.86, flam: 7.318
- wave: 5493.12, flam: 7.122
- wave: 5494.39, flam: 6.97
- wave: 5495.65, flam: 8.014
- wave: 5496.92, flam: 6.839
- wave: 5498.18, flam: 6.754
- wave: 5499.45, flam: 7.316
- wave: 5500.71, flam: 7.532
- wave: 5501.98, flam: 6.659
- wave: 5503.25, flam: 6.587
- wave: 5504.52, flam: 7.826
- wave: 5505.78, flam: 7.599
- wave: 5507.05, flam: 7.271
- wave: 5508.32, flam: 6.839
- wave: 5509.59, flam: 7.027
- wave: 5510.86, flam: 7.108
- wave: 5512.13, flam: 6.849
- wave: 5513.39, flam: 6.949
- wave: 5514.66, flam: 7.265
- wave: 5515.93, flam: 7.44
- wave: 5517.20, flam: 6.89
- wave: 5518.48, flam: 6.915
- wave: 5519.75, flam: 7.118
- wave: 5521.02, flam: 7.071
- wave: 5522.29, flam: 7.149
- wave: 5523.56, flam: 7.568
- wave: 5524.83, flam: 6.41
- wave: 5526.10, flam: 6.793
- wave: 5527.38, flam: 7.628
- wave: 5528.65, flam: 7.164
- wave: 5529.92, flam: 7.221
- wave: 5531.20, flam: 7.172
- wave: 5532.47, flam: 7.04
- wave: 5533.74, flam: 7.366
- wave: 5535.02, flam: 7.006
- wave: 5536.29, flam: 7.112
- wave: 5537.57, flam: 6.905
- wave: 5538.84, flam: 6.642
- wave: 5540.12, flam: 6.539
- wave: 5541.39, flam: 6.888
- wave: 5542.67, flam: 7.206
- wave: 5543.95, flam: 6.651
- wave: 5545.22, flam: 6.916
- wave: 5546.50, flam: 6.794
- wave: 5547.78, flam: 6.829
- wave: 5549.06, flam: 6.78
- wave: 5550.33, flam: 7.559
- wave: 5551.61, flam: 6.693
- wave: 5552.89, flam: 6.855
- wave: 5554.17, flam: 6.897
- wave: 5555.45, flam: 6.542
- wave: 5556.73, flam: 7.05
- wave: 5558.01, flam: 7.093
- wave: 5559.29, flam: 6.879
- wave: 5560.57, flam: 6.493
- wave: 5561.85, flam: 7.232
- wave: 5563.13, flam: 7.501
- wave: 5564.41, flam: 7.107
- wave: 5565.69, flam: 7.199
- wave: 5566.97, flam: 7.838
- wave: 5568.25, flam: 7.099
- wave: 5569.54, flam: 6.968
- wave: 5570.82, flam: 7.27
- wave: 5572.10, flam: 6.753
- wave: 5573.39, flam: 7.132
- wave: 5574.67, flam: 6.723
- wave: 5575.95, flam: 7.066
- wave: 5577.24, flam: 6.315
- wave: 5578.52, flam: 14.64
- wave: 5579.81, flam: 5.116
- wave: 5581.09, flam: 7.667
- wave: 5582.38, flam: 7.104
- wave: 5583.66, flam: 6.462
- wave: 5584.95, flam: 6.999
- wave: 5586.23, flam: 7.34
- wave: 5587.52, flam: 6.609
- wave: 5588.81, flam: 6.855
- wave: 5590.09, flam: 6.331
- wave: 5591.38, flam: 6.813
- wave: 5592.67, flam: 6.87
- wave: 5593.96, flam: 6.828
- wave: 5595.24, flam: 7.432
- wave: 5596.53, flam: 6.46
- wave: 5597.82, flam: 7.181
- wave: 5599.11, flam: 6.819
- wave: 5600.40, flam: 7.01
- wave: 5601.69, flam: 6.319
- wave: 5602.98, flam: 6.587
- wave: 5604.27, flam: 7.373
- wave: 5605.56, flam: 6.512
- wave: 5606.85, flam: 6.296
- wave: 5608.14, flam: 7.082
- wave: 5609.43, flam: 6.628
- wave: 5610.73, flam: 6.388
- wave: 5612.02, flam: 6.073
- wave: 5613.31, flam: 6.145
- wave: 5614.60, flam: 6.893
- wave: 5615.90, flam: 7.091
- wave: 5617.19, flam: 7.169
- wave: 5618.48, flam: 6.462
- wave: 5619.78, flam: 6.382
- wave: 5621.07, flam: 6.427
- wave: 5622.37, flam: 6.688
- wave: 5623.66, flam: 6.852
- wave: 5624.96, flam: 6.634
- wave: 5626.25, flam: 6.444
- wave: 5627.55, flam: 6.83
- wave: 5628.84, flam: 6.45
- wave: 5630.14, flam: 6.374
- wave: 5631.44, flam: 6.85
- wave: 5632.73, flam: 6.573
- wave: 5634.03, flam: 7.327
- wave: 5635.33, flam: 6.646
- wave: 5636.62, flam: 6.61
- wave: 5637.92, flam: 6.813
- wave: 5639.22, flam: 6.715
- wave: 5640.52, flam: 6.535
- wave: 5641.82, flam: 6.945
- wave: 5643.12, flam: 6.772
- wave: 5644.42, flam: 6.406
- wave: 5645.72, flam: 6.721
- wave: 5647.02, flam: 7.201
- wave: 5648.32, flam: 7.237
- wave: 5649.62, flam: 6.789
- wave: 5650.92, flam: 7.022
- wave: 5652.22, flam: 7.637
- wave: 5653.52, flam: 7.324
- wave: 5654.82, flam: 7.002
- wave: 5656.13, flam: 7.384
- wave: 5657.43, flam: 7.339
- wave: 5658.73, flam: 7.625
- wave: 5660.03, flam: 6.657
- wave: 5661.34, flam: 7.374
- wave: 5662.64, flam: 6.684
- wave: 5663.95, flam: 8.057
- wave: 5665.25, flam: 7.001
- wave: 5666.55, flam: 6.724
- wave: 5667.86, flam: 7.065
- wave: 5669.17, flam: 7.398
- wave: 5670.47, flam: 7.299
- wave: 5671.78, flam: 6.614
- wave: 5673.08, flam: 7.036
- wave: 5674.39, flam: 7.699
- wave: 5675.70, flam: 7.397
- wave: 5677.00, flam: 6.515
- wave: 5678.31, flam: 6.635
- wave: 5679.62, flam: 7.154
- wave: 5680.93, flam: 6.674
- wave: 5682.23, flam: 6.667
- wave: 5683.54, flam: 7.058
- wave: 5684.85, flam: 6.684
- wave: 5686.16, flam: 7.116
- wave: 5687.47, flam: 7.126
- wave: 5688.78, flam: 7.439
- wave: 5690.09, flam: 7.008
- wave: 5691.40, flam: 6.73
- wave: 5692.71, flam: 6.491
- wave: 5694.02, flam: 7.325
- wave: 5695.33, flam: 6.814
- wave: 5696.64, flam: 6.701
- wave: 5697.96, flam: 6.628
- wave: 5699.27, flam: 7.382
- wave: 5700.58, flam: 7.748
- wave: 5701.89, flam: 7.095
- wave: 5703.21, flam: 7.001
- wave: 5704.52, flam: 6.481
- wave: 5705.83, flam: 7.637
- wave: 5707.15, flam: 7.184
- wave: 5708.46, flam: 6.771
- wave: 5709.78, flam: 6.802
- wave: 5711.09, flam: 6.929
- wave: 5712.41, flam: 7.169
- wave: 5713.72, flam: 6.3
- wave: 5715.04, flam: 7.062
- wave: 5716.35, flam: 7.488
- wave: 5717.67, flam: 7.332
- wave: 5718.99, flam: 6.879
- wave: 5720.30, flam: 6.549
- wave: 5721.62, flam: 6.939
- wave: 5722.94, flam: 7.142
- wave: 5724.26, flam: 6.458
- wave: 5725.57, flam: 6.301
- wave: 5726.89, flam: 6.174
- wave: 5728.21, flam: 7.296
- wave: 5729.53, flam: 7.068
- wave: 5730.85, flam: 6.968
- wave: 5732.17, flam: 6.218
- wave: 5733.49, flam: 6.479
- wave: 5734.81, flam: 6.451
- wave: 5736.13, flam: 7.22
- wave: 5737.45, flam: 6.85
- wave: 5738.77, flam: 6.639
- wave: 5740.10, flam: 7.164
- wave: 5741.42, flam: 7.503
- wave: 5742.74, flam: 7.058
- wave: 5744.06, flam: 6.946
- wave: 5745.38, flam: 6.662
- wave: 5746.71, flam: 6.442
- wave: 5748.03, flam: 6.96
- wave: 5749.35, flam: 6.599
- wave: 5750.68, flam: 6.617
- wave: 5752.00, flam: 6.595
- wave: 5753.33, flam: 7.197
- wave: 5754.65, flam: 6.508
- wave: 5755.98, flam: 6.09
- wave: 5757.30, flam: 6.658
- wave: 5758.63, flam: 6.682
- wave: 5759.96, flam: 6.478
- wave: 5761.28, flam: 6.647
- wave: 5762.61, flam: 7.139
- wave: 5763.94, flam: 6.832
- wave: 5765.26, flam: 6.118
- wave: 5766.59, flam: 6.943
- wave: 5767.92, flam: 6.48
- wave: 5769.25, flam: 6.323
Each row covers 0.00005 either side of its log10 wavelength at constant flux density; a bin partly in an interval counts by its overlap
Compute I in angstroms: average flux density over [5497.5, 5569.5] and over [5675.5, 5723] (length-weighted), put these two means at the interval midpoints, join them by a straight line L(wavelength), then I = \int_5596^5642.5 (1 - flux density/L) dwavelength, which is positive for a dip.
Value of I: 2.2 angstroms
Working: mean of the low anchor 7.05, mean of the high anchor 6.97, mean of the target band 6.68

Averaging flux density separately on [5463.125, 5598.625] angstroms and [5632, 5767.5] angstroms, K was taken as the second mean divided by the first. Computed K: 1.0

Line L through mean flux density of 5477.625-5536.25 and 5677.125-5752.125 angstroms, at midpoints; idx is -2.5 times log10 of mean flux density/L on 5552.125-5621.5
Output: 0.02 mag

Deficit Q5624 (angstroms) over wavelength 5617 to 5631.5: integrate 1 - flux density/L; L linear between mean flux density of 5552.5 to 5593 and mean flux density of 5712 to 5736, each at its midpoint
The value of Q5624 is 0.9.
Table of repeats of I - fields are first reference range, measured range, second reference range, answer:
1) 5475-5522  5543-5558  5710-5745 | 0.5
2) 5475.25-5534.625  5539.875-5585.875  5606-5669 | -0.7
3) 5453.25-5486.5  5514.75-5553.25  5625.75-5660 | 1.5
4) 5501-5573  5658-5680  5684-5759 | -0.6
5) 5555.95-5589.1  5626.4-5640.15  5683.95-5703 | 0.8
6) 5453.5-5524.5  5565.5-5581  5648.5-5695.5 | -0.7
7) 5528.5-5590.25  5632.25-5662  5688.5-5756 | 0.0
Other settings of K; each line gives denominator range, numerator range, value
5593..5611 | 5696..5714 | 1.03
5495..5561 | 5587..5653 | 0.96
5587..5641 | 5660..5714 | 1.05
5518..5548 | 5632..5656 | 0.99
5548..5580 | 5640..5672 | 0.98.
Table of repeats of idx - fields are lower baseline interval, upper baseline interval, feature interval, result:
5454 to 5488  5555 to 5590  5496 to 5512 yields 0.05 mag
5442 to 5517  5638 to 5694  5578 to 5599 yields -0.01 mag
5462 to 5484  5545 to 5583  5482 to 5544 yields 0.04 mag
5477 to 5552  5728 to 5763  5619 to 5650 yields 0.04 mag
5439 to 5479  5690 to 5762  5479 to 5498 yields 0.05 mag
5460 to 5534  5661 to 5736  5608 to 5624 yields 0.07 mag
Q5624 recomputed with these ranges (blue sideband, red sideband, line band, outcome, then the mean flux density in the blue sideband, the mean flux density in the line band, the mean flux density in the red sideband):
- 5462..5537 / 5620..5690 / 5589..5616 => 1.2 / 7.23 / 6.72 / 6.95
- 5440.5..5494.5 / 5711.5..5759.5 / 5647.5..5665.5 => -0.5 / 7.54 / 7.23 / 6.79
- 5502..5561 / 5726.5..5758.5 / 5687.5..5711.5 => -0.7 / 7.01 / 7.01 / 6.77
